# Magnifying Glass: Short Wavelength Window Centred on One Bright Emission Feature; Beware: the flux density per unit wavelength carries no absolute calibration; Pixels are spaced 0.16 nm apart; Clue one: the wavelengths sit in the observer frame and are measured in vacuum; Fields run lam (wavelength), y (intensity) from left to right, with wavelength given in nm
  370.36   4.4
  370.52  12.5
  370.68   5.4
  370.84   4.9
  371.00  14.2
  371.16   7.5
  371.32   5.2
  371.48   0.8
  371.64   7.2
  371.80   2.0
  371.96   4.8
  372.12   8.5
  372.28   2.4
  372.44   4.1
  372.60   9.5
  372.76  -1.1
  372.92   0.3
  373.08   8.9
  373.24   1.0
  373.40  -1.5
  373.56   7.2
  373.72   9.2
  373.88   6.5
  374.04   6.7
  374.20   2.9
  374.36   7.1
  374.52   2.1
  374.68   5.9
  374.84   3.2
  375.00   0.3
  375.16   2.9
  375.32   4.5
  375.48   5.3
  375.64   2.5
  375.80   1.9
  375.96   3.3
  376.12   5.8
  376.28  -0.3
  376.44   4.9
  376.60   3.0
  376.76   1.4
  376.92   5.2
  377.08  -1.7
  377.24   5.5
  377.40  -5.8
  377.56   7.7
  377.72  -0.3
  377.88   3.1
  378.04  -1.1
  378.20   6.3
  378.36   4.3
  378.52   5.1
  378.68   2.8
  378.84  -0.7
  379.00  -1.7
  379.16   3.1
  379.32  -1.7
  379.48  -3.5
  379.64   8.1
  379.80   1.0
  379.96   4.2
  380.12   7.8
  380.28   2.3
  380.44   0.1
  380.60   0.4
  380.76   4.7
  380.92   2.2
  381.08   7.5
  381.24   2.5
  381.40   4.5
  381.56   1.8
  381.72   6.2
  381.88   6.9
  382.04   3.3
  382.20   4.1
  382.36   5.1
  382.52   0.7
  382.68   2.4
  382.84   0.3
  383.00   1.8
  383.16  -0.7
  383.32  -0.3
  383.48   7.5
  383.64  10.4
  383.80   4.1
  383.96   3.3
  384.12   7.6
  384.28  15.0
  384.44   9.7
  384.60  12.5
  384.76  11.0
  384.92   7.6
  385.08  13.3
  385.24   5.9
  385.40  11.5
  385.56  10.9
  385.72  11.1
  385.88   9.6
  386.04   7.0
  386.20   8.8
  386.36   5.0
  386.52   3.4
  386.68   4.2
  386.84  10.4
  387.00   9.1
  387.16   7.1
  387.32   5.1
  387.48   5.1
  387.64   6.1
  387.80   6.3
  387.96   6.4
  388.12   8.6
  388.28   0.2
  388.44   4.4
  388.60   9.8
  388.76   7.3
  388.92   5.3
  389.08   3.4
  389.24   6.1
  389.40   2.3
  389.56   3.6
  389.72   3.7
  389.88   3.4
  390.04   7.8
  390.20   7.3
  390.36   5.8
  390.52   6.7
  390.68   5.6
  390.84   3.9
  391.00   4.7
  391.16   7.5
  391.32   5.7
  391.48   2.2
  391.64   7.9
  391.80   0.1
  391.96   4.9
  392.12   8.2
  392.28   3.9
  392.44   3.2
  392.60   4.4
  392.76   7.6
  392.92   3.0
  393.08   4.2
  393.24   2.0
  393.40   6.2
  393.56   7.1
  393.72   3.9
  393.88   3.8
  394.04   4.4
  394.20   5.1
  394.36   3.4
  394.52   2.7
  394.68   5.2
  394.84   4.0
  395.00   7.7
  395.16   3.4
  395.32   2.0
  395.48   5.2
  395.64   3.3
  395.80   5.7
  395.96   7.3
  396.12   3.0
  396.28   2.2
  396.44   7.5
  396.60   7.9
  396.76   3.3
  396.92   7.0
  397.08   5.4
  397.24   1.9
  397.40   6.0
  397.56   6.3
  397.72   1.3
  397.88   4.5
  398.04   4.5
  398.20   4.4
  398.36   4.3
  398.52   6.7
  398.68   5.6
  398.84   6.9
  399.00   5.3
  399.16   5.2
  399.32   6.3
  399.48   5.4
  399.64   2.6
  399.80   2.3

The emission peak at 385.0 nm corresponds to C IV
